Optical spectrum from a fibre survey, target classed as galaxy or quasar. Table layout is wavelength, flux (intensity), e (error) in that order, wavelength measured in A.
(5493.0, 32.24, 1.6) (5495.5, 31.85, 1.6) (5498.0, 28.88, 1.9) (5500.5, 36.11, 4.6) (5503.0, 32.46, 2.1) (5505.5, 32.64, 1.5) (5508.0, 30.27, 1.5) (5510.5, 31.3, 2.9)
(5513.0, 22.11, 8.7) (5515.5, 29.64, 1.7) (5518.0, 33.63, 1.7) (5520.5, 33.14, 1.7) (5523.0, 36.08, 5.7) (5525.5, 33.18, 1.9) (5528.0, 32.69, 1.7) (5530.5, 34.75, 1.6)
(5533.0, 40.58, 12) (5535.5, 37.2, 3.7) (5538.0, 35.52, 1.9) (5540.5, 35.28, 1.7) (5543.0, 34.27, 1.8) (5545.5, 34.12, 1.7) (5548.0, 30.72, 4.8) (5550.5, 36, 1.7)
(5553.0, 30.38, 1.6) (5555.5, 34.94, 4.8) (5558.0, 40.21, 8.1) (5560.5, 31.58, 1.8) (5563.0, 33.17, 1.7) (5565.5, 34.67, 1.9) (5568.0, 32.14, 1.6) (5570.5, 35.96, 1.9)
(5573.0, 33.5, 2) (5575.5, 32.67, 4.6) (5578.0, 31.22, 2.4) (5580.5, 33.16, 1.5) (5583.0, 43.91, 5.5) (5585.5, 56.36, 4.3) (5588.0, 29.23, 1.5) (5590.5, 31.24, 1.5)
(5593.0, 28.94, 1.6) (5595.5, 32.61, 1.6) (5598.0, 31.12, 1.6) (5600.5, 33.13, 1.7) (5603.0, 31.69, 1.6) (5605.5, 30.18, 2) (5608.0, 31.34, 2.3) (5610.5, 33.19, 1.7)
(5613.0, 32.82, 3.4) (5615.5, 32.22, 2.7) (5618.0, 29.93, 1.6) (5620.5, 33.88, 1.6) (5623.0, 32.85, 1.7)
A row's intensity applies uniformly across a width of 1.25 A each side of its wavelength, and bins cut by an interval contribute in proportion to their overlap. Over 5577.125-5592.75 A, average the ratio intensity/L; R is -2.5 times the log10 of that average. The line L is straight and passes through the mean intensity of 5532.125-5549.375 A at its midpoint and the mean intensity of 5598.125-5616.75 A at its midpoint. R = -0.12 mag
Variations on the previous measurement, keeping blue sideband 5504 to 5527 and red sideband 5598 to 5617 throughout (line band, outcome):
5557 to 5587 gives -0.15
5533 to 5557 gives -0.10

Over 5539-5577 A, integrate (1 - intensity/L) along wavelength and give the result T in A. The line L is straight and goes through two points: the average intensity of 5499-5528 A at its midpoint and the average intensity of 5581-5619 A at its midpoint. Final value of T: -1.23 A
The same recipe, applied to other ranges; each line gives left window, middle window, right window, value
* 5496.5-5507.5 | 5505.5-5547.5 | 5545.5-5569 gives -0.36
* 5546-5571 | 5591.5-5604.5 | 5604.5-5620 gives 0.34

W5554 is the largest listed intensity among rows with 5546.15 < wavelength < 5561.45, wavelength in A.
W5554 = 40.21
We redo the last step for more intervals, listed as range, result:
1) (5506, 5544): 40.58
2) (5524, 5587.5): 56.36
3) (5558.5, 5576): 35.96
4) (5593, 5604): 33.13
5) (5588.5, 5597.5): 32.61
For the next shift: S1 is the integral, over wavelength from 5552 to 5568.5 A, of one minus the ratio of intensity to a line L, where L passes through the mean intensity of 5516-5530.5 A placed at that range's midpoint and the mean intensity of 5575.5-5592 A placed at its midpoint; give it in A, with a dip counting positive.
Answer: 0.8 A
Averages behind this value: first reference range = 33.6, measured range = 34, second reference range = 37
